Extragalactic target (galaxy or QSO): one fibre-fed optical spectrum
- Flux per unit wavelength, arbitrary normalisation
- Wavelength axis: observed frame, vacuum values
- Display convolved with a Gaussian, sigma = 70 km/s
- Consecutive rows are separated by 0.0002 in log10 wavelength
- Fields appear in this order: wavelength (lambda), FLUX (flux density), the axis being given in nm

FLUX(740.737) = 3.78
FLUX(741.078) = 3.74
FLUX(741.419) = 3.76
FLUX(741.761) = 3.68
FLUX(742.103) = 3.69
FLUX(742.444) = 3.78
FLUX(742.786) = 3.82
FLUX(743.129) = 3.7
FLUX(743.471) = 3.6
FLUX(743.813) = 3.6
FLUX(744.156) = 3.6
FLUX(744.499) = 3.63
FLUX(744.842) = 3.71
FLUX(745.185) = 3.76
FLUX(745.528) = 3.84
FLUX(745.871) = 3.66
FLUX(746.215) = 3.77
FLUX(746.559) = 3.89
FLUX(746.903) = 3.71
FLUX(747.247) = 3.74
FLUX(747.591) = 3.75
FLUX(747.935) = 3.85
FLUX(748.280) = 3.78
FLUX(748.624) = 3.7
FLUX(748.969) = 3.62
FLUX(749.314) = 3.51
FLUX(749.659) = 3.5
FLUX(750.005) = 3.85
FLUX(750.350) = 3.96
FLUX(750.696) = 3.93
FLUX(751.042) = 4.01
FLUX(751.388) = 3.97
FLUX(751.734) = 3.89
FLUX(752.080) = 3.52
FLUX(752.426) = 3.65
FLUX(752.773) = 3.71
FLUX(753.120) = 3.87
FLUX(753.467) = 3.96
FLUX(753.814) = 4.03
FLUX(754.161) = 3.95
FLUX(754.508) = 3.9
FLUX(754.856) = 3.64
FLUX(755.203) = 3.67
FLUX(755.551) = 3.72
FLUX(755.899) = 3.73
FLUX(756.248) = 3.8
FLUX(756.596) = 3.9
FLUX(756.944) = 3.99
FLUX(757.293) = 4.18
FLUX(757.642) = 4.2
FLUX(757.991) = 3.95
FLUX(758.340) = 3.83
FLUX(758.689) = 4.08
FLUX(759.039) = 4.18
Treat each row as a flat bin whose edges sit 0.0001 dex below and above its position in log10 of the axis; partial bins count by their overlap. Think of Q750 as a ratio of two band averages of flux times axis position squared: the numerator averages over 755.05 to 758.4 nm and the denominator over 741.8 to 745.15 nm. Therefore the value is 1.10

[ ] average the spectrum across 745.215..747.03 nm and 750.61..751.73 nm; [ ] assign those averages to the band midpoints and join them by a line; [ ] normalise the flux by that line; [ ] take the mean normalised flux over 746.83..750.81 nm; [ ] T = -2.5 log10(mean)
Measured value 0.04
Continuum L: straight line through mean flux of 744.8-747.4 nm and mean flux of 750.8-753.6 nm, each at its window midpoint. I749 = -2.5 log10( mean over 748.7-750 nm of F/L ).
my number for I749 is 0.06 mag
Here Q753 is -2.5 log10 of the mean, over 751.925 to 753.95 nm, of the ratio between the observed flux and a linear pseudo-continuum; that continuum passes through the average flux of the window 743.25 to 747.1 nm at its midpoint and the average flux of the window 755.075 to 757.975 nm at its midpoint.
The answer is 0.02 mag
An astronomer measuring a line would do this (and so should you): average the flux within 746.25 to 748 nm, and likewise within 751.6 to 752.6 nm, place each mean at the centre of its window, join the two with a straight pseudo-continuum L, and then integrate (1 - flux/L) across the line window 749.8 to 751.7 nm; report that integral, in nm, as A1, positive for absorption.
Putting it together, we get -0.115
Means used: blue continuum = 3.78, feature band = 3.93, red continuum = 3.68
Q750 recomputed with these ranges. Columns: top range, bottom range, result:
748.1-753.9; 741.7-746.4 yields 1.04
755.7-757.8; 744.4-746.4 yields 1.09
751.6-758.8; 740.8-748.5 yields 1.07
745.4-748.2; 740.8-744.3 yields 1.03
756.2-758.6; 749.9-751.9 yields 1.03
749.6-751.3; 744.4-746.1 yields 1.06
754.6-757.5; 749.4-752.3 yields 1.02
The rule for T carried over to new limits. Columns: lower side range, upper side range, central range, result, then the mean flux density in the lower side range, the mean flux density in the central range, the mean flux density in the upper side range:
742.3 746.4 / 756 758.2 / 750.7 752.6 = 0.01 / 3.71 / 3.82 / 3.99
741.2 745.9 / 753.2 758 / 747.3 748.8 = 0.00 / 3.7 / 3.77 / 3.9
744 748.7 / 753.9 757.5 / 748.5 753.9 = 0.00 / 3.74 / 3.79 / 3.86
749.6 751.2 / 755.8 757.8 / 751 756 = 0.03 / 3.87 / 3.81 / 3.97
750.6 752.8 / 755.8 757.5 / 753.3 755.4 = 0.01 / 3.81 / 3.86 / 3.93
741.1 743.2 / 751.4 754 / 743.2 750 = 0.02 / 3.74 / 3.7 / 3.82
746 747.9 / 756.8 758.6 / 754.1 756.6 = 0.06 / 3.77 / 3.77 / 4.03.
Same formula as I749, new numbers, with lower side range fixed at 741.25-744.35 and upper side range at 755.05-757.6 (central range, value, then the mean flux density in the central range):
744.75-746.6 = -0.01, 3.77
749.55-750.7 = 0.00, 3.81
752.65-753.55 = 0.00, 3.84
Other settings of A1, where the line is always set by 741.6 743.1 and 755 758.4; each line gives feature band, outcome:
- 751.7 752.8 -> 0.05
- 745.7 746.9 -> 0.01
